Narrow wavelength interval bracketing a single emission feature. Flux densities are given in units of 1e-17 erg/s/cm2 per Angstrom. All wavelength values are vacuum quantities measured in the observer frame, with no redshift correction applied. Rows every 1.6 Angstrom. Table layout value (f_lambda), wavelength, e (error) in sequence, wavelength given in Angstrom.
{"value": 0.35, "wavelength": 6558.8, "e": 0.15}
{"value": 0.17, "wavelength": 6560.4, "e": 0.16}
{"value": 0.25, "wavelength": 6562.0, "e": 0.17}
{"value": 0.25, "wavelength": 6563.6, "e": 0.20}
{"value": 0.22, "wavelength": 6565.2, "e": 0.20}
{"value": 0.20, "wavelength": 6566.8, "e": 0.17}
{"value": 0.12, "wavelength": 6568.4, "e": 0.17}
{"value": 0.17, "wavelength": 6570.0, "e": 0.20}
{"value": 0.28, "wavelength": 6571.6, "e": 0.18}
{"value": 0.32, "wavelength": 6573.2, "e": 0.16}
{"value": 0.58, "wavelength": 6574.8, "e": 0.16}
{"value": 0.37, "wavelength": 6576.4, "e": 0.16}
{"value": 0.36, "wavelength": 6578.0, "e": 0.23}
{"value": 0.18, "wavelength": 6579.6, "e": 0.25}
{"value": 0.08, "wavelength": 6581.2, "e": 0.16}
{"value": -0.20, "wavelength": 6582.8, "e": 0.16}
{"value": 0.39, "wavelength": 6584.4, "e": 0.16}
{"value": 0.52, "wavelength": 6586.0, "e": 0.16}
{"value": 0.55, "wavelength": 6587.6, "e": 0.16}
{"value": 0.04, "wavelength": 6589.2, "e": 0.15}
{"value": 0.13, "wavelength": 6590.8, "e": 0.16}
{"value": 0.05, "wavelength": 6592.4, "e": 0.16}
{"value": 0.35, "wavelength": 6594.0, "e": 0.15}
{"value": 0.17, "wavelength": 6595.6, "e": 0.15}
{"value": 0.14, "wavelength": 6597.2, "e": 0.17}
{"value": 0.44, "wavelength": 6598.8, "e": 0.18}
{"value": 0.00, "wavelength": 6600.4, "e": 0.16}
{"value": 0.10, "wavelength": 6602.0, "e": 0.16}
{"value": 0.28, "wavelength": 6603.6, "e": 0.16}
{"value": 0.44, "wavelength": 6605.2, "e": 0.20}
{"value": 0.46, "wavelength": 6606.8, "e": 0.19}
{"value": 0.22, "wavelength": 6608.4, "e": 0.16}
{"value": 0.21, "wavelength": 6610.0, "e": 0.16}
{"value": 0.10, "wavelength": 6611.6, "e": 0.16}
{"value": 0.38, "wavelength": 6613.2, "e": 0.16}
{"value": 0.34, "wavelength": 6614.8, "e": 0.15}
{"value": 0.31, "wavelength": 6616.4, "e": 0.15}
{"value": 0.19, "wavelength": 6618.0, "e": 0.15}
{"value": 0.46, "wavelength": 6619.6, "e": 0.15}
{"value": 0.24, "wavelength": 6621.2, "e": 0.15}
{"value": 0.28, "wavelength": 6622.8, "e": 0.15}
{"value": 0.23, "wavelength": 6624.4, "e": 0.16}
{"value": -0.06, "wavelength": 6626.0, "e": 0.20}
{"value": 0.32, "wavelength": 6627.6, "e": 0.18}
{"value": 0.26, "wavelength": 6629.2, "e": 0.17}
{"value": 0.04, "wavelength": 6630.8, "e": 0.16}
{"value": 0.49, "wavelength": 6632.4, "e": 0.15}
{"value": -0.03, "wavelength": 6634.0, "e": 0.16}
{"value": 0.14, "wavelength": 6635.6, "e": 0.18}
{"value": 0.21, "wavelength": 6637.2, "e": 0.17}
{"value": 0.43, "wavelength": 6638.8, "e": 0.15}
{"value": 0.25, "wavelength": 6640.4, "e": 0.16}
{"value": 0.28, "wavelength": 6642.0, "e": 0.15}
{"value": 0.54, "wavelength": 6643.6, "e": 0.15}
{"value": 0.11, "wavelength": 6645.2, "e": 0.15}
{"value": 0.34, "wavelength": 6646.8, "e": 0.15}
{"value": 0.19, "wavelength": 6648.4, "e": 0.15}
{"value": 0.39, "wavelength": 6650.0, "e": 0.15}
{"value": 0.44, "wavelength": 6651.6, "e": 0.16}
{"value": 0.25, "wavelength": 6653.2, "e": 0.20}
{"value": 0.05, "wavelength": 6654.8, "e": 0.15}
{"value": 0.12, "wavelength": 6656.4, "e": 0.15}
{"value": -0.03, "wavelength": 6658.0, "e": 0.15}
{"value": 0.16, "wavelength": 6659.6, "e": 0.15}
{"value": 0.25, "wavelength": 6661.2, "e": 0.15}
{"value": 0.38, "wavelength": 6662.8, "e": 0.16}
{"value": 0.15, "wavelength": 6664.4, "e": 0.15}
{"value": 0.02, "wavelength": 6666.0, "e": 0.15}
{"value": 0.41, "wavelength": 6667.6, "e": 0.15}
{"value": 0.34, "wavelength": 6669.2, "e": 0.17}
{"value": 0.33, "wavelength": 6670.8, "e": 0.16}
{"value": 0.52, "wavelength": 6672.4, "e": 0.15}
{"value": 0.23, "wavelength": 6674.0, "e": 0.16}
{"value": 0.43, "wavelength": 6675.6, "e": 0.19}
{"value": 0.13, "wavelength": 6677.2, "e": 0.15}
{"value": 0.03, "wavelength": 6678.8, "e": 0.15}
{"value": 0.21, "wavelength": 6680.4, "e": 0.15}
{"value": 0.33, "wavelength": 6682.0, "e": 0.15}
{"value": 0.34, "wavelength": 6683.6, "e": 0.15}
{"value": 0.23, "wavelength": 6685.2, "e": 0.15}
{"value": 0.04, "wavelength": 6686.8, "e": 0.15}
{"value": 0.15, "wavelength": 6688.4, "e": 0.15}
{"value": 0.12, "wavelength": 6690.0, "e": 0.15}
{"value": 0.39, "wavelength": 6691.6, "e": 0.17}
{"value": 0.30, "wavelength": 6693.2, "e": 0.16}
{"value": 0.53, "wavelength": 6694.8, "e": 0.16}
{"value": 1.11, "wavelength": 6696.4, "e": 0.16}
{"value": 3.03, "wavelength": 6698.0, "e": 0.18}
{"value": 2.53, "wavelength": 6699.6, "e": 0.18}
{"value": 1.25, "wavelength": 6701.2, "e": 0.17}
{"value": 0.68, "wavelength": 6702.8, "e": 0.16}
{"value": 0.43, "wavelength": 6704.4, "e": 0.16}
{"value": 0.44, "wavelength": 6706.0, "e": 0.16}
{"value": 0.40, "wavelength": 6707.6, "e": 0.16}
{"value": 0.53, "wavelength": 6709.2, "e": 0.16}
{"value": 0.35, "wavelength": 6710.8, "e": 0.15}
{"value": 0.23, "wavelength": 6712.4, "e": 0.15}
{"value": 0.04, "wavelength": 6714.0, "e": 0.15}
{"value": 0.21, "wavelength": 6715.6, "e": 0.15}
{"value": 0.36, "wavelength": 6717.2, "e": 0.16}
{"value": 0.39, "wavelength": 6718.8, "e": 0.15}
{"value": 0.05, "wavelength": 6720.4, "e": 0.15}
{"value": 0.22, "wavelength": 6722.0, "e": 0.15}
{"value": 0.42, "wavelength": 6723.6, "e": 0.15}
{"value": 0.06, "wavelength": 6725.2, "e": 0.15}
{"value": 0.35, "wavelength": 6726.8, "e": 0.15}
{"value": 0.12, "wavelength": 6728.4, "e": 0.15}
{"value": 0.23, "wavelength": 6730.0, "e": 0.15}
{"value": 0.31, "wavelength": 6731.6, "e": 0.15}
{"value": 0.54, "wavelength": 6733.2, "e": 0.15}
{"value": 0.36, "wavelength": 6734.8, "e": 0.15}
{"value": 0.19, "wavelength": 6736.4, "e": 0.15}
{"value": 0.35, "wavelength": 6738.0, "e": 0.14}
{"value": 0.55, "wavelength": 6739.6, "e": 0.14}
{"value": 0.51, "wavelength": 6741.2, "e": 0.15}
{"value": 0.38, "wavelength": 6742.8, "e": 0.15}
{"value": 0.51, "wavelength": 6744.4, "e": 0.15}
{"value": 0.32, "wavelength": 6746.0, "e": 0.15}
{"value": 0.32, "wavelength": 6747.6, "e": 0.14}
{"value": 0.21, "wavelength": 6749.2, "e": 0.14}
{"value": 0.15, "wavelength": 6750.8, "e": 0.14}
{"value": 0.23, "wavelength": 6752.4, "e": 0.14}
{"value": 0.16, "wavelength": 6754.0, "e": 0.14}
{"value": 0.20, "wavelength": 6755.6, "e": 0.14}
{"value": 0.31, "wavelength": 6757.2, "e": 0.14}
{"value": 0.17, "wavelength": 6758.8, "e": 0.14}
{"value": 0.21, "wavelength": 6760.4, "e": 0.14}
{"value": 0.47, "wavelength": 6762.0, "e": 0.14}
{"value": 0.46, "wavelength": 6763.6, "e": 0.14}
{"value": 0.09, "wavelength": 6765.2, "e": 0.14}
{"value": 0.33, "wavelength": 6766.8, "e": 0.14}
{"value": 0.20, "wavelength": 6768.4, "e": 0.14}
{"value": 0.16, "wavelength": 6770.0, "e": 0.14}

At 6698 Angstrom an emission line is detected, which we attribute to H-gamma 4340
